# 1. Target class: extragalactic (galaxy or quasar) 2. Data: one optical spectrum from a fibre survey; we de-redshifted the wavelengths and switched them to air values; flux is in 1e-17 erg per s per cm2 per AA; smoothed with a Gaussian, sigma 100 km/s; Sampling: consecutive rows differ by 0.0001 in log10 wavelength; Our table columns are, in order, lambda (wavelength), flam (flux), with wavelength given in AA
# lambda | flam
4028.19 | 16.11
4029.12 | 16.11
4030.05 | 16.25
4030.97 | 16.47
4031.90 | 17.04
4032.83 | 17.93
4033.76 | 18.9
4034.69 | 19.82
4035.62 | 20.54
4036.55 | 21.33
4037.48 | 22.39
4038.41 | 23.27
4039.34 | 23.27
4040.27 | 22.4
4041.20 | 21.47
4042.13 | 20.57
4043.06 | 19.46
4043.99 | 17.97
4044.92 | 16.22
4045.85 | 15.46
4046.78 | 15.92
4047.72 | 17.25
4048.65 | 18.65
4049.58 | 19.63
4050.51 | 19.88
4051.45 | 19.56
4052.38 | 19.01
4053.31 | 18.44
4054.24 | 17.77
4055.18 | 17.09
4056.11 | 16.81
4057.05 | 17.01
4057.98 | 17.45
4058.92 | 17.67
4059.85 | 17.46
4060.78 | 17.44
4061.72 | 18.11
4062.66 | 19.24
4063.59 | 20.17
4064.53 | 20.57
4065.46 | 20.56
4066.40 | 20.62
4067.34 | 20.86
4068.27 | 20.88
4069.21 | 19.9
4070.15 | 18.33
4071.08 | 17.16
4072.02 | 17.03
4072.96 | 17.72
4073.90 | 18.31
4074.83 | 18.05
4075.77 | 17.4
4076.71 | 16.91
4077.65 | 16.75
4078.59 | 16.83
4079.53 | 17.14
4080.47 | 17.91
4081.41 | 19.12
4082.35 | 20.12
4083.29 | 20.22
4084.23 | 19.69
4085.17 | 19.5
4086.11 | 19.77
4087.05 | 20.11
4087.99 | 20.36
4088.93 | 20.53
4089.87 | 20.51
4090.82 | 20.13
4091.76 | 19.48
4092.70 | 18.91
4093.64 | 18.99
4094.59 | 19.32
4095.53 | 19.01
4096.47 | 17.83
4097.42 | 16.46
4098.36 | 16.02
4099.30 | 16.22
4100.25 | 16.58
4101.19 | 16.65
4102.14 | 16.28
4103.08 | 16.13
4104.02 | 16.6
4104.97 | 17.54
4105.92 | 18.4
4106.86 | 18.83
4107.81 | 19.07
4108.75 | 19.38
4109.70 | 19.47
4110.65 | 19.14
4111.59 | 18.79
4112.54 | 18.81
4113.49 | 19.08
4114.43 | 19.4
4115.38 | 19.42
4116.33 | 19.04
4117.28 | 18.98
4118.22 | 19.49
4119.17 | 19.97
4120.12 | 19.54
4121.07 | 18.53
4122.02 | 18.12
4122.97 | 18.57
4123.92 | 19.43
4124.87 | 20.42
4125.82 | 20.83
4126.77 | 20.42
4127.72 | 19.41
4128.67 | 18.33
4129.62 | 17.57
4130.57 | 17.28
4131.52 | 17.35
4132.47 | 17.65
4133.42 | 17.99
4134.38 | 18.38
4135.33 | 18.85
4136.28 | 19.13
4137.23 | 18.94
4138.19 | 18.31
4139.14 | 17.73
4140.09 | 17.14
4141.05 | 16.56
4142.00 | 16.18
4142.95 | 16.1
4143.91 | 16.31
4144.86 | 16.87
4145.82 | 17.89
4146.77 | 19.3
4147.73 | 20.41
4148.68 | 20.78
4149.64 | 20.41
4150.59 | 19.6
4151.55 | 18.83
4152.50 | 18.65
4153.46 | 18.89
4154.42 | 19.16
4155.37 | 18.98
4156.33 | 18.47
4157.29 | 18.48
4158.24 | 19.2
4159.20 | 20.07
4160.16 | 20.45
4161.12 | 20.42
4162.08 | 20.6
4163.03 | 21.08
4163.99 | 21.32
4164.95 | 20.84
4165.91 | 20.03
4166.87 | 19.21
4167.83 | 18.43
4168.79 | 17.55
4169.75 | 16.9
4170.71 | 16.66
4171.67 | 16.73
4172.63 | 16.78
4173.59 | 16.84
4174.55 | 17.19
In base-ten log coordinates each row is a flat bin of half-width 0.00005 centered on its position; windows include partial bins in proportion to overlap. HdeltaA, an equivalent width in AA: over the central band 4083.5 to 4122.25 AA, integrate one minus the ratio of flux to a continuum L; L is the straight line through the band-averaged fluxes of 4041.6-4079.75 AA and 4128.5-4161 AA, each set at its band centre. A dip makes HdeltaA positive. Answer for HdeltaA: -0.7 AA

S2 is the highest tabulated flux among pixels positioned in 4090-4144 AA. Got 20.83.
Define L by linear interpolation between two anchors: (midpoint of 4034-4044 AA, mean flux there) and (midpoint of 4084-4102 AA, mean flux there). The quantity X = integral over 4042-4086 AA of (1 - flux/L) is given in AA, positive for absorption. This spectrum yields 3.5 AA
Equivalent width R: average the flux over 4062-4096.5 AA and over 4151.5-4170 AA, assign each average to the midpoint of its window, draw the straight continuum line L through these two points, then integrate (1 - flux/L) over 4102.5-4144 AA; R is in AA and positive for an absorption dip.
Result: 1.7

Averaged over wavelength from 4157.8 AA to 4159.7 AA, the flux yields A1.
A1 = 19.6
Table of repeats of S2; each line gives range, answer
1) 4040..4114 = 22.4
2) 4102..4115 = 19.47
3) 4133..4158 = 20.78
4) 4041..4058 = 21.47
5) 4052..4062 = 19.01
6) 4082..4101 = 20.53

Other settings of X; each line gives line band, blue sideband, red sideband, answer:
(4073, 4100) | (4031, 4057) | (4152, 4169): 0.9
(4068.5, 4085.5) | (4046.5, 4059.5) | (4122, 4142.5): -0.1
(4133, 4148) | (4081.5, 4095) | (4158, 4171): 1.4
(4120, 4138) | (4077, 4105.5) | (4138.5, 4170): -0.1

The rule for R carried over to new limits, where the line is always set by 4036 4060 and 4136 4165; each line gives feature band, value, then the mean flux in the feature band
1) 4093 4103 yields 0.9 AA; 17.3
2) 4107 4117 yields -0.1 AA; 19.1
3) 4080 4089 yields -0.3 AA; 19.7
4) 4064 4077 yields 0.0 AA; 18.9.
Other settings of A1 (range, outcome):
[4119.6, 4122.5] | 18.7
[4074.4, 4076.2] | 17.7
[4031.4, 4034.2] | 17.9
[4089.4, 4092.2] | 20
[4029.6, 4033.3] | 16.9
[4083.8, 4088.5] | 19.9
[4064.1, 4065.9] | 20.6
